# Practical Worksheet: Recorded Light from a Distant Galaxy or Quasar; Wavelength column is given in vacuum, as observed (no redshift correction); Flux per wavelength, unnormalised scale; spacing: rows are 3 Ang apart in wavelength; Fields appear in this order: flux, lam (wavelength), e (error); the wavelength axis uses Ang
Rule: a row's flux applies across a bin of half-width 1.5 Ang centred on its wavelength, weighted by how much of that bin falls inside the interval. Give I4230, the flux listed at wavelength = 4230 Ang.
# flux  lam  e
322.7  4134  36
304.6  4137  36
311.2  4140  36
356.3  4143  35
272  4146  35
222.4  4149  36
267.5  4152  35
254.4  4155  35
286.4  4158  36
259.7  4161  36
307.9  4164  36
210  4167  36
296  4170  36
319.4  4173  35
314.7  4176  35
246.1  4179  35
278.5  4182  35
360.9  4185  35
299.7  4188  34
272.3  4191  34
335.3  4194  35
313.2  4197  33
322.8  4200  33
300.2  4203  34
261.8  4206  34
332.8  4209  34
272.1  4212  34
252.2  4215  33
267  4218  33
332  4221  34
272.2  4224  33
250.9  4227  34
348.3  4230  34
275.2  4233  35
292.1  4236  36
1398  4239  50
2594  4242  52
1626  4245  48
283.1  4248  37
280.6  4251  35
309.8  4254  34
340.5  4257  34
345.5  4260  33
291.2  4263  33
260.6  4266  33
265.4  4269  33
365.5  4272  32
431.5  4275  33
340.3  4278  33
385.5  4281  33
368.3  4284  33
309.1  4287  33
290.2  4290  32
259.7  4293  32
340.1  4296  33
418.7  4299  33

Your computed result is 348.3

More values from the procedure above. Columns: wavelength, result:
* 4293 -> 259.7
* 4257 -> 340.5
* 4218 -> 267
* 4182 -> 278.5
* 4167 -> 210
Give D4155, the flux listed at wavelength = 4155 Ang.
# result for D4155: 254.4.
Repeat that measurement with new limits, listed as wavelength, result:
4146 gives 272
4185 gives 360.9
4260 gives 345.5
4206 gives 261.8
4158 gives 286.4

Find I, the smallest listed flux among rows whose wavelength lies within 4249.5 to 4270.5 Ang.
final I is 260.6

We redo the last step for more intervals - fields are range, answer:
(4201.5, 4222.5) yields 252.2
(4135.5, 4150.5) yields 222.4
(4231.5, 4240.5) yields 275.2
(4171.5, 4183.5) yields 246.1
